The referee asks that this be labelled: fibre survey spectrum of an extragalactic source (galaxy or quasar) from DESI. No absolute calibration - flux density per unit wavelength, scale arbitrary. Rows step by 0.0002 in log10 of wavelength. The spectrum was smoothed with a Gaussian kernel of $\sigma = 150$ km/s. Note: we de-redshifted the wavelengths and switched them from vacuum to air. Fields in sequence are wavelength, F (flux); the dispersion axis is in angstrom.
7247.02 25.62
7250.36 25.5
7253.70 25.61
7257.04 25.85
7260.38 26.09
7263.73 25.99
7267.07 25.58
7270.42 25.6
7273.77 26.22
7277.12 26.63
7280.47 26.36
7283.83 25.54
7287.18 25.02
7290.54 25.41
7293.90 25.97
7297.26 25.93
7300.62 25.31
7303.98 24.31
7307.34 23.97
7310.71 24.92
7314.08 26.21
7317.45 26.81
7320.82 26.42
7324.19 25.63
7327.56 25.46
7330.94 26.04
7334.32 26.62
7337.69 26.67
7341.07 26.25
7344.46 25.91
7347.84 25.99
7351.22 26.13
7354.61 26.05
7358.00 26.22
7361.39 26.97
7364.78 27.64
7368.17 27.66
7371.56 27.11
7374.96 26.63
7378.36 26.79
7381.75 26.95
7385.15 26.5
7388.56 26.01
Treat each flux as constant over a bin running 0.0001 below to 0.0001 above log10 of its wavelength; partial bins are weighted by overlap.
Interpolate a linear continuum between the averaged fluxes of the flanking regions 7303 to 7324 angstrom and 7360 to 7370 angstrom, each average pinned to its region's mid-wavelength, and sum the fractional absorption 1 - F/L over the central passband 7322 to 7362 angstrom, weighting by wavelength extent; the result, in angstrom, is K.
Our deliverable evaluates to 0.6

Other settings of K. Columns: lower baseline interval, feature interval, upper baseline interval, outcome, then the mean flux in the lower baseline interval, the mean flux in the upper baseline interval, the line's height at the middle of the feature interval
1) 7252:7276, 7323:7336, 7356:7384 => 0.3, 25.9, 27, 26.6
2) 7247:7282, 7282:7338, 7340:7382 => 1.3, 25.9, 26.6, 26.3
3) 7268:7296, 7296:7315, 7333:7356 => 0.7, 25.8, 26.2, 26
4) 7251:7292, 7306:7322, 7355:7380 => 0.4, 25.8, 27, 26.3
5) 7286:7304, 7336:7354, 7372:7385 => 0.0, 25.4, 26.8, 26.2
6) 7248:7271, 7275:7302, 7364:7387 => 0.3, 25.7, 27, 26.1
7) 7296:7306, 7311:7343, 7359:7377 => -0.3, 25.1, 27.2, 25.9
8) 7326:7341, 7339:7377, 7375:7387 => -0.2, 26.2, 26.7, 26.5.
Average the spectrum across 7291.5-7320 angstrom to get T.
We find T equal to 25.5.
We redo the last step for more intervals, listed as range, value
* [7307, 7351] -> 26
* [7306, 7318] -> 25.4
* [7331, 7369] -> 26.5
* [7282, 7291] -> 25.3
